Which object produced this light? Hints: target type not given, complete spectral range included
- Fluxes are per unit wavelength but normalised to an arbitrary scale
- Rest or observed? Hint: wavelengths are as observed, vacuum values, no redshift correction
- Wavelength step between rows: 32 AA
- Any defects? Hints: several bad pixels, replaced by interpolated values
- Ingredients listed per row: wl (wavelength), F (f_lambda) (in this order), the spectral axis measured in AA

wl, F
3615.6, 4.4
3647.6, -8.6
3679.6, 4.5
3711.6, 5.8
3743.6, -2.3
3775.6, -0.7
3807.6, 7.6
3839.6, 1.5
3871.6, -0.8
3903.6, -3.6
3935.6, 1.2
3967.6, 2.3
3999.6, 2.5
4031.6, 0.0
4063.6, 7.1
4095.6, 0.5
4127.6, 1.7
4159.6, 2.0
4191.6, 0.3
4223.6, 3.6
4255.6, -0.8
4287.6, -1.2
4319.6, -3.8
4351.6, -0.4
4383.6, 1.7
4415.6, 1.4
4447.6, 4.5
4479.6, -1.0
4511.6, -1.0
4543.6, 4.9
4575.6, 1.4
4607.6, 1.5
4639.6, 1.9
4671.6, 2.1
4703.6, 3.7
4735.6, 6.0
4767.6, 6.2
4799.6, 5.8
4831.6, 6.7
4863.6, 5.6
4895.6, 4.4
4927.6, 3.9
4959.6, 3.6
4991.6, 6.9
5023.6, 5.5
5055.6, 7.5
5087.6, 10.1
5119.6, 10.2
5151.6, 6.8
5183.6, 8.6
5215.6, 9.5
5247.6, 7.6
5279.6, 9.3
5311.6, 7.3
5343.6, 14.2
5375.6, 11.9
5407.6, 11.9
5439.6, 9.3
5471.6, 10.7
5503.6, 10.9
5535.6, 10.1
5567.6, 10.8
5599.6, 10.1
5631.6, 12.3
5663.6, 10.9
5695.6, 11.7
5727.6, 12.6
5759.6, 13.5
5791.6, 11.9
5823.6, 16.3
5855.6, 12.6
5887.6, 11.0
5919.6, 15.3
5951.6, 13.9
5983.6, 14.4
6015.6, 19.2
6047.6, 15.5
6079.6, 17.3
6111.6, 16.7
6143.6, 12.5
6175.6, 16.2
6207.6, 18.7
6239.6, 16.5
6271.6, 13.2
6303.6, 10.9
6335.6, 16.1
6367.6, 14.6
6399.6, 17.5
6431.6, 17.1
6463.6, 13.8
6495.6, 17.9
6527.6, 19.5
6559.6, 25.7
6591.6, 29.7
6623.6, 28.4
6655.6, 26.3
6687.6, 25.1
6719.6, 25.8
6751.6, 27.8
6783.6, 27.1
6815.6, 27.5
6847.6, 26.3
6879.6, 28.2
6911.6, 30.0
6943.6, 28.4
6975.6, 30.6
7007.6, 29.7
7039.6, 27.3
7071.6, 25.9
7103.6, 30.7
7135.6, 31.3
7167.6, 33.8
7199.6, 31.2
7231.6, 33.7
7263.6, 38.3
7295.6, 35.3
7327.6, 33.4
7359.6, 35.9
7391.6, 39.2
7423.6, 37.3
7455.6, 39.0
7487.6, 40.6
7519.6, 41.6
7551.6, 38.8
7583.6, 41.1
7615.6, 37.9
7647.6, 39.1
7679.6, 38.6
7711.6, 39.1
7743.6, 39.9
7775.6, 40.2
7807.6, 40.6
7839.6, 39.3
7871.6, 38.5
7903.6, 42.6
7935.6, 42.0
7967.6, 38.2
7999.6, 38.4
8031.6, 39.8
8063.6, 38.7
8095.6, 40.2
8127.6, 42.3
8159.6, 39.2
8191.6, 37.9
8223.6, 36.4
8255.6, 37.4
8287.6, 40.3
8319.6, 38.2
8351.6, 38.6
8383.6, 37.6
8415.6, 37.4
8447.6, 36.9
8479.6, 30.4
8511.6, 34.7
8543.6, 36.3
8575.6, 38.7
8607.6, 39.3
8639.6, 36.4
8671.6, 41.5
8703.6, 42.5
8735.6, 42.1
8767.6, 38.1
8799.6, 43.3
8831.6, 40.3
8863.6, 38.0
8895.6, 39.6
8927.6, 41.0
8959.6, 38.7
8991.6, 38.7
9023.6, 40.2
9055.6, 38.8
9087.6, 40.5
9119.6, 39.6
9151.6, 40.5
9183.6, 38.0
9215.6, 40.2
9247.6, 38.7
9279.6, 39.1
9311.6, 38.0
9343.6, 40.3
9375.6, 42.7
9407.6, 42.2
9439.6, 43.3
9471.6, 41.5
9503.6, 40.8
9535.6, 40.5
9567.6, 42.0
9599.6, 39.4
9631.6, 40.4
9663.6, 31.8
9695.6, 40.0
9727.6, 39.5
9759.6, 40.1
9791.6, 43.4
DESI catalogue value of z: 0.640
